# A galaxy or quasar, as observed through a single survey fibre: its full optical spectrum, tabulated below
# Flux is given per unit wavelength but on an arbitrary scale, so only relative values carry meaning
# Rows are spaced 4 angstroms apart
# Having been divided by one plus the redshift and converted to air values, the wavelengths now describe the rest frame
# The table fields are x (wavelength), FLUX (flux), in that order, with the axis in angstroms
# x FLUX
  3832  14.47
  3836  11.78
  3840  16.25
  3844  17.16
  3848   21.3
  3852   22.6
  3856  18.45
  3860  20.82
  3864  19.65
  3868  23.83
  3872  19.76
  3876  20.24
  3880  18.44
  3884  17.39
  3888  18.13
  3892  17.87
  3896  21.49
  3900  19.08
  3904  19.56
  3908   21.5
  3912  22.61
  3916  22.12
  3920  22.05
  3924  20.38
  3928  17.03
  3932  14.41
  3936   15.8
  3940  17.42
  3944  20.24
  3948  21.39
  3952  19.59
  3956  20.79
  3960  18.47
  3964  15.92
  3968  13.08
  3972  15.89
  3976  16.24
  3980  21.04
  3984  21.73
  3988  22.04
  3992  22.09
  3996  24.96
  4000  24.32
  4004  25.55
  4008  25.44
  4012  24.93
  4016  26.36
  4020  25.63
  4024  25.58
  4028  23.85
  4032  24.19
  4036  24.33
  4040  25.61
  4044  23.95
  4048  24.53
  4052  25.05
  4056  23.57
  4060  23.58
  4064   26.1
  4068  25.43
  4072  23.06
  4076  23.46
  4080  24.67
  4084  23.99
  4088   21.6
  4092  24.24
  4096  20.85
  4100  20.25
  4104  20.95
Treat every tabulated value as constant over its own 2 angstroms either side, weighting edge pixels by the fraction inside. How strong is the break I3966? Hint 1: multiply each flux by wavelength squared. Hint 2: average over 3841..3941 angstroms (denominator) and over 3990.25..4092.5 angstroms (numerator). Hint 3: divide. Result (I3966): 1.35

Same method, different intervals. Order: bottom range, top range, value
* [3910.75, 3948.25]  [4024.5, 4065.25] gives 1.35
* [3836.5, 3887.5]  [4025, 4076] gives 1.39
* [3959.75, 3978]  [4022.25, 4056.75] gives 1.62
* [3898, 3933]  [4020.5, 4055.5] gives 1.31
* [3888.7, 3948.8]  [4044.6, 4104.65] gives 1.30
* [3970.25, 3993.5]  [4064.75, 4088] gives 1.27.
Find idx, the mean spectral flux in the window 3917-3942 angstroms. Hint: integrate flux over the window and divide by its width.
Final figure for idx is 18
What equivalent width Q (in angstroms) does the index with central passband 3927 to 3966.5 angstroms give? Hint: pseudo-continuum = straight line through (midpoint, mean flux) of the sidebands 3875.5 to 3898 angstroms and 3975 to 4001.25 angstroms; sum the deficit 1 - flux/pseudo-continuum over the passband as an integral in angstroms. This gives 5.0 angstroms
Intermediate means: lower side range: 18.8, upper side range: 21.9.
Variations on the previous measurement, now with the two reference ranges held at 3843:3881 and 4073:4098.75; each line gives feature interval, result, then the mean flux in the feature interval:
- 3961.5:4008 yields 3.0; 20.5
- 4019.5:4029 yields -1.2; 25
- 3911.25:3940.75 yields 3.1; 18.9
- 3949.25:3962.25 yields 1.1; 19.6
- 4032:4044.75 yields -1.2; 24.6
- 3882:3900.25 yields 1.7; 18.8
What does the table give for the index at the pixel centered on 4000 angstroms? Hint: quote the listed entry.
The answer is 24.32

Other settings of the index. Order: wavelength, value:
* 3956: 20.79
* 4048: 24.53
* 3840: 16.25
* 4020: 25.63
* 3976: 16.24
